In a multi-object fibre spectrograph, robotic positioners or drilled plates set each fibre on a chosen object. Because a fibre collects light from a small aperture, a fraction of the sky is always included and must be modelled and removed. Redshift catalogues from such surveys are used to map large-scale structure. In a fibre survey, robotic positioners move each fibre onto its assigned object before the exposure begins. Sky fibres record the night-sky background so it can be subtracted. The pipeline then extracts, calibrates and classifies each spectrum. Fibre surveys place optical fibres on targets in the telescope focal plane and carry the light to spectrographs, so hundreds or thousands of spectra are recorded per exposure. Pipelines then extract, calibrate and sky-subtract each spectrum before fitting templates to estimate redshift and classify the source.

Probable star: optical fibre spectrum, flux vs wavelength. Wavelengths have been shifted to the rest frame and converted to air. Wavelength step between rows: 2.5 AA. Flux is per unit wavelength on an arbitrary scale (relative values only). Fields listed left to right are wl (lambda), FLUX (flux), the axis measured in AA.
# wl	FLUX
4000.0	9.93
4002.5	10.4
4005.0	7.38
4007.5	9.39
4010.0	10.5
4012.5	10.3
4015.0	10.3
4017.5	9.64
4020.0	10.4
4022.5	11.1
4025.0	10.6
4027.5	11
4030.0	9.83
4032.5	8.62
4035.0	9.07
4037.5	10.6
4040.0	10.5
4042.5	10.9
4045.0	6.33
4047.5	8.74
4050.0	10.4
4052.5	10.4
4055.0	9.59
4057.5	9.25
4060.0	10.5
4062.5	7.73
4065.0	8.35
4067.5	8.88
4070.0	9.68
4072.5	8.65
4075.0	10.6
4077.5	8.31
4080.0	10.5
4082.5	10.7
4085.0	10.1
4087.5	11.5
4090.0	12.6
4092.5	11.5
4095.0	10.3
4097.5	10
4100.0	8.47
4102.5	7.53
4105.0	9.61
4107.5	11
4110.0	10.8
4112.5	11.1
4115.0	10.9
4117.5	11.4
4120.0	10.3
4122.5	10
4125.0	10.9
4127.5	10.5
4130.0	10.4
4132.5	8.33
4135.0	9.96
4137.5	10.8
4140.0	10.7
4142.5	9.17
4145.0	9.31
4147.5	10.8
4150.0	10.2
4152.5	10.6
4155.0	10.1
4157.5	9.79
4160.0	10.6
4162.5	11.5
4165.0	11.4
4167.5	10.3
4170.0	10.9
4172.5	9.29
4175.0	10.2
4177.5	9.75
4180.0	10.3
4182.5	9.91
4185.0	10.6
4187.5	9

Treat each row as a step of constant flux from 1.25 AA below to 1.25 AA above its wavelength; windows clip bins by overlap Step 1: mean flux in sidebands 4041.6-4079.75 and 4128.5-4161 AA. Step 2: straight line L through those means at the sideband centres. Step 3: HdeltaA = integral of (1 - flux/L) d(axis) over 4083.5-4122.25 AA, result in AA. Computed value -3.3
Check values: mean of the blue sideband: 9.24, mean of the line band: 10.5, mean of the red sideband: 10.1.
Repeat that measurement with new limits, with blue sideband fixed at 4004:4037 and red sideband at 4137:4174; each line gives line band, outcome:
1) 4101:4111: 0.5 AA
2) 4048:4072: 1.6 AA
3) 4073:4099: -1.1 AA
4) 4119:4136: 0.3 AA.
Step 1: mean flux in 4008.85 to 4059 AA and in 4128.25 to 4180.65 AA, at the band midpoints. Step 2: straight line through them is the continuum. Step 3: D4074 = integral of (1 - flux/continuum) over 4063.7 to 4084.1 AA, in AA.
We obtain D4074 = 1.1 AA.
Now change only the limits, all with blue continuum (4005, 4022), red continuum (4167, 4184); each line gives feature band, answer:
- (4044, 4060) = 1.13 AA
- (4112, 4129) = -1.13 AA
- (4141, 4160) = 0.04 AA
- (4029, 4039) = 0.41 AA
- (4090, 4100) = -0.57 AA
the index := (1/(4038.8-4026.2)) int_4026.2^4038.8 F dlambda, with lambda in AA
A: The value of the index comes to 9.83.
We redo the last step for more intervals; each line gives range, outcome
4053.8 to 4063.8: 9.26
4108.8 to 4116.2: 10.9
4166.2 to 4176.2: 10.2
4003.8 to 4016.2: 9.58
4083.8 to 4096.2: 11.2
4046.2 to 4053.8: 9.82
